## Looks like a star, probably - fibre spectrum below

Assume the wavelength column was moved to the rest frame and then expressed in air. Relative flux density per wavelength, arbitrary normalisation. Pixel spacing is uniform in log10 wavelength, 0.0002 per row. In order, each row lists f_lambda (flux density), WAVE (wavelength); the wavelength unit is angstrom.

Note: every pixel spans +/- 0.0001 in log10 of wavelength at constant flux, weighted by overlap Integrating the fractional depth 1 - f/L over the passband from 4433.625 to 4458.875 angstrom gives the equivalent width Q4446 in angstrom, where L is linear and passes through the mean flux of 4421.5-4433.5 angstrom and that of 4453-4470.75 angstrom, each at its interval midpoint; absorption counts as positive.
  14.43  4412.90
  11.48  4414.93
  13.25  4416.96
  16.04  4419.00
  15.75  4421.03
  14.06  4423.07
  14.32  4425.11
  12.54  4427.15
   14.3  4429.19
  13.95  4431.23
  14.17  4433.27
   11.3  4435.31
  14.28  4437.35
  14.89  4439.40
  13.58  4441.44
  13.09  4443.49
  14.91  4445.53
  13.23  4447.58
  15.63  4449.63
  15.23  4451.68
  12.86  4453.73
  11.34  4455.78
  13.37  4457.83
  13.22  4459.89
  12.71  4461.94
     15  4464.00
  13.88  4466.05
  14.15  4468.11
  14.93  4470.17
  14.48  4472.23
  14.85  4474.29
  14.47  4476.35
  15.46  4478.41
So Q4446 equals 0.1 angstrom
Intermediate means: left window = 13.9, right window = 13.5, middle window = 13.7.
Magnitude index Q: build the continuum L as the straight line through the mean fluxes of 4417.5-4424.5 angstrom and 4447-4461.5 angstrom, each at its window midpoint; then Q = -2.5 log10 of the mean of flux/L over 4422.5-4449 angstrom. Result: 0.05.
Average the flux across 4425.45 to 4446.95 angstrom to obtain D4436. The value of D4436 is 13.7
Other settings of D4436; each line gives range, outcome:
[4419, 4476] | 14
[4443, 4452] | 14.4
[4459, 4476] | 14.2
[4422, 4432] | 13.8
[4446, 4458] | 13.7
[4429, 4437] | 13.4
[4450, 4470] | 13.7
